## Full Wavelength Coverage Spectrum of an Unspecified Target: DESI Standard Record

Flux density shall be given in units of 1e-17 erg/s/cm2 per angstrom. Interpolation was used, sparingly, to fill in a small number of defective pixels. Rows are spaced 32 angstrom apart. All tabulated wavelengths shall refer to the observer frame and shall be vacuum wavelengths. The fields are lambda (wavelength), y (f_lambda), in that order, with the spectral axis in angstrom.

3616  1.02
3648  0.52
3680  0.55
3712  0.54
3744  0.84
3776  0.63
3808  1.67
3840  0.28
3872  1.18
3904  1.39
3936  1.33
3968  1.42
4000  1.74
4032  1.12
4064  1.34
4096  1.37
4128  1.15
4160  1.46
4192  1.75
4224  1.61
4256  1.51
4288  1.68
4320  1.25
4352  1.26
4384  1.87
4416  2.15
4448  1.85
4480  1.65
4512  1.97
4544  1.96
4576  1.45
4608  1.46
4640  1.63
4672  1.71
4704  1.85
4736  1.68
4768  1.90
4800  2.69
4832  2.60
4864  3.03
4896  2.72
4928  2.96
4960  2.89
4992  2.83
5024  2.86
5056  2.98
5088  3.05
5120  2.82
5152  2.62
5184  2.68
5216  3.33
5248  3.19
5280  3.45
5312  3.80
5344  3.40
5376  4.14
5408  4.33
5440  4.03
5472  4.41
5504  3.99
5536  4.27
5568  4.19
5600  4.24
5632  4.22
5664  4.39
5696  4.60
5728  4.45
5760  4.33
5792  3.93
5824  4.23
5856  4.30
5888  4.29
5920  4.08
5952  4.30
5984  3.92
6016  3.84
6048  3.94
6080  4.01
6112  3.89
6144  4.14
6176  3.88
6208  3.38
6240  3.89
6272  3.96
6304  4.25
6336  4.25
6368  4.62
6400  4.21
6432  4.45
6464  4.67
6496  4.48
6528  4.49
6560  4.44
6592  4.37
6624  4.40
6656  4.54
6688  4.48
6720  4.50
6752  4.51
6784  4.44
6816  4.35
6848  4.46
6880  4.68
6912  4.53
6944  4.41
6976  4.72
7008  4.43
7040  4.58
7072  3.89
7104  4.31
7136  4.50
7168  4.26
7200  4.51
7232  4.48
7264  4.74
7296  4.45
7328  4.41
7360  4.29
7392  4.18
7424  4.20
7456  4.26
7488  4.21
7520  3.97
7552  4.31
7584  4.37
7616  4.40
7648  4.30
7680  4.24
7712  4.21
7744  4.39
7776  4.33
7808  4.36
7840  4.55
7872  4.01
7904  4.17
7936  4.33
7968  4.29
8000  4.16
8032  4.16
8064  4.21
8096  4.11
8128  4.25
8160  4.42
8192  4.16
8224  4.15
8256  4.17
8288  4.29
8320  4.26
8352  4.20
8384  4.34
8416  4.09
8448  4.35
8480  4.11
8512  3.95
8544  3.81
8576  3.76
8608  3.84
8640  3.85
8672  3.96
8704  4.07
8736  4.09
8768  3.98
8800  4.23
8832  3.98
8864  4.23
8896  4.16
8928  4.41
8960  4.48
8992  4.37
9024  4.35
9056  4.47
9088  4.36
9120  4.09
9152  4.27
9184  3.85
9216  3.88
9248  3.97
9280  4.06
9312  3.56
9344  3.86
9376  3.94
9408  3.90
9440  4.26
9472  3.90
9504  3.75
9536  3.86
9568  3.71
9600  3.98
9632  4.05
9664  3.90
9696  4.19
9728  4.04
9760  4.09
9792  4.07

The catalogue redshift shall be 0.20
